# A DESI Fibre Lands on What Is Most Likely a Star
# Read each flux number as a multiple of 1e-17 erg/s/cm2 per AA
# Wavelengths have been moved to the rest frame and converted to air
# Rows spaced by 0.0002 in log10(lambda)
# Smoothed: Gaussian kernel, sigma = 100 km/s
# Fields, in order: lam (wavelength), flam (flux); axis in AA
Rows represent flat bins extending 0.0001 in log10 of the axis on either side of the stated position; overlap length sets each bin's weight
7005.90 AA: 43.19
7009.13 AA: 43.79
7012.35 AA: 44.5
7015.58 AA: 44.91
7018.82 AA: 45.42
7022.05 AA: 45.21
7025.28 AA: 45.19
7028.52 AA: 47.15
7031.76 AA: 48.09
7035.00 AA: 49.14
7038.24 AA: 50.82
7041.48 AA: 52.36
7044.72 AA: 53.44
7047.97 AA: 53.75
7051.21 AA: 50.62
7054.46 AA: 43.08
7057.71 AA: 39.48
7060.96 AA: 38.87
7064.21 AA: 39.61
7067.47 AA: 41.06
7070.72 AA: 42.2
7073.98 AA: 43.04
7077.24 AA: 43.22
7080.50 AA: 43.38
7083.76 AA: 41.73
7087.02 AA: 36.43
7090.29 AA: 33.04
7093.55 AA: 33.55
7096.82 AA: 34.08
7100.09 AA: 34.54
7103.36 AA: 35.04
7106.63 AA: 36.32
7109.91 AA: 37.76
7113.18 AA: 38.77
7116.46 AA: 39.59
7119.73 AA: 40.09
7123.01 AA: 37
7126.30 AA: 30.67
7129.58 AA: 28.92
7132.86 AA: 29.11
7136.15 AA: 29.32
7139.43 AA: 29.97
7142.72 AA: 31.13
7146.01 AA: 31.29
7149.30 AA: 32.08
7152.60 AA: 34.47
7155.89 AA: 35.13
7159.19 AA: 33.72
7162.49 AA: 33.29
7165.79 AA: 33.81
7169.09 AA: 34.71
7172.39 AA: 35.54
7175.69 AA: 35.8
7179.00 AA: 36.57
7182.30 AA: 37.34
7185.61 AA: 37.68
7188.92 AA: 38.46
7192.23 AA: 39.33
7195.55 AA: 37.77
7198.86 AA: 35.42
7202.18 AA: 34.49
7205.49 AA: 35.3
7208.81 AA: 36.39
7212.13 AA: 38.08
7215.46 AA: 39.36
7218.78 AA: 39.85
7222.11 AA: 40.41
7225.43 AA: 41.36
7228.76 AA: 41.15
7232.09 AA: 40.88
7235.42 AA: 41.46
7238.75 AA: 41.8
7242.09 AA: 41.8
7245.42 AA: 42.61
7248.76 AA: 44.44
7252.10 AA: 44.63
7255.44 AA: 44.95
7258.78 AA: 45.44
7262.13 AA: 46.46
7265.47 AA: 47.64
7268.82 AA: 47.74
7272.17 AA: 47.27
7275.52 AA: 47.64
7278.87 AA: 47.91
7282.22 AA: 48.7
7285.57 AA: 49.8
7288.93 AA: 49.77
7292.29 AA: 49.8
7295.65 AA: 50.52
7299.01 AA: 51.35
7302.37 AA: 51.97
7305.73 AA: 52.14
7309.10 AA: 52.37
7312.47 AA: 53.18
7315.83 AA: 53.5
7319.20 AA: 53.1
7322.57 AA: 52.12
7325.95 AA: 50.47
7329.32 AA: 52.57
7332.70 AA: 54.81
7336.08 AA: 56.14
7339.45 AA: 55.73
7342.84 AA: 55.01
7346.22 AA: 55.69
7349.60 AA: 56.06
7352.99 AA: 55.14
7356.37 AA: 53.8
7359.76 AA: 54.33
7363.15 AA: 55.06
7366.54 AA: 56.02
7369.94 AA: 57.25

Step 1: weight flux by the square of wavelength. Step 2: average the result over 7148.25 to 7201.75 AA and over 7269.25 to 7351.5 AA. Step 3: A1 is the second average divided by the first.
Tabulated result 1.5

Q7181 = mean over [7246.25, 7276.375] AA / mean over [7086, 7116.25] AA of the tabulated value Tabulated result 1.29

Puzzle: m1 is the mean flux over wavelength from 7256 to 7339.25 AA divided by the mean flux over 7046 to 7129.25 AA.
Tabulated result 1.3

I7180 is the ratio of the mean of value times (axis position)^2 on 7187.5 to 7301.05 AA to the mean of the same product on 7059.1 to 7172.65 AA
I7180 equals 1.26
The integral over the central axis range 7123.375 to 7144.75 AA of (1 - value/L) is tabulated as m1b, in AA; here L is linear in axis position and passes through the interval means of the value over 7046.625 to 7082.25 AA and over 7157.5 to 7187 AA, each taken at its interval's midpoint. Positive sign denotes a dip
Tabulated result 4.4 AA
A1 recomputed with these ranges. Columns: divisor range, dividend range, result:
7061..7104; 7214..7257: 1.13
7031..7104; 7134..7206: 0.84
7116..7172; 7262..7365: 1.65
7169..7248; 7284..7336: 1.38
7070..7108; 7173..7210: 1.00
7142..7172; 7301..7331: 1.64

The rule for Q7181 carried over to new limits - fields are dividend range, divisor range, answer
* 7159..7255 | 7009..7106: 0.89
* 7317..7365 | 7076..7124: 1.44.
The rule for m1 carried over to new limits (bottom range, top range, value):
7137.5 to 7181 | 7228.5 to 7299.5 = 1.37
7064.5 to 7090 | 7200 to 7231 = 0.94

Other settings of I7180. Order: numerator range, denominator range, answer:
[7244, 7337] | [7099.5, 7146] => 1.53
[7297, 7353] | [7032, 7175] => 1.49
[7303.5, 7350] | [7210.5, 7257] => 1.32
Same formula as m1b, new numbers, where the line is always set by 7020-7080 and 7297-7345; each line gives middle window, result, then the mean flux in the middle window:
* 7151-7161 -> 2.9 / 34.4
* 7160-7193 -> 8.8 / 36.1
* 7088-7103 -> 4.2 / 34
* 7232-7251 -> 3.2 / 42.3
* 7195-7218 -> 6.1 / 36.8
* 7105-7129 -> 5.5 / 36.8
